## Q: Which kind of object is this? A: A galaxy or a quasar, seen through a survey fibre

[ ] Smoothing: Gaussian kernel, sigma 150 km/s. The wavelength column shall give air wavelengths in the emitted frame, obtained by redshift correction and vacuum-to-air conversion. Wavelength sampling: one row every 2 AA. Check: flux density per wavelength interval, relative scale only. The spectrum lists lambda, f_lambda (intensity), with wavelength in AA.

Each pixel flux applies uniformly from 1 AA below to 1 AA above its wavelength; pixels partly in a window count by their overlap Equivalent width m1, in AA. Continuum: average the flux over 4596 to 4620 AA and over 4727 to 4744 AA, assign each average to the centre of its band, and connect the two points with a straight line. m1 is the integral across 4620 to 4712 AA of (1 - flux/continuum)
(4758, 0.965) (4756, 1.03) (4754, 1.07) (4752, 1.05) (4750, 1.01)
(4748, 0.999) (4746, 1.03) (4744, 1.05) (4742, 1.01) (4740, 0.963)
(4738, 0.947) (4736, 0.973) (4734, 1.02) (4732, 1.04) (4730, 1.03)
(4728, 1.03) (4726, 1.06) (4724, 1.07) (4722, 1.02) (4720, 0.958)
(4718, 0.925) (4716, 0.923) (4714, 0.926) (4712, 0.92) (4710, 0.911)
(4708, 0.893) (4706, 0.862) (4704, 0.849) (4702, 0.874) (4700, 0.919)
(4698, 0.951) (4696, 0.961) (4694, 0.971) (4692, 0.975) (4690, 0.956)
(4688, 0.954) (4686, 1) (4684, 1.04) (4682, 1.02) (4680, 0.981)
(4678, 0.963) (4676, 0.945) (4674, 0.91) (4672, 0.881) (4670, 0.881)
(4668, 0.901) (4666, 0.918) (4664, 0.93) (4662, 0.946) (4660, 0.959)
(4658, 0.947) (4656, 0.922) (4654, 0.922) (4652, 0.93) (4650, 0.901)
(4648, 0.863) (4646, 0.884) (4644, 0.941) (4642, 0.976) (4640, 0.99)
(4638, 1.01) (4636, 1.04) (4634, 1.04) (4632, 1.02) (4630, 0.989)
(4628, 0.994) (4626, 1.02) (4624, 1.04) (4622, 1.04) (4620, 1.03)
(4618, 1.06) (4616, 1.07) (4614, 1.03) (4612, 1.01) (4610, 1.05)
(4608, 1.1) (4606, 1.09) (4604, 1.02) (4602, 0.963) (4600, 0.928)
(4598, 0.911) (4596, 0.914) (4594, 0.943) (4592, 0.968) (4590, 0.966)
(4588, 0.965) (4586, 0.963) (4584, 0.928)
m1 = 5.4 AA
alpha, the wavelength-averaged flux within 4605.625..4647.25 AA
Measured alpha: 1.02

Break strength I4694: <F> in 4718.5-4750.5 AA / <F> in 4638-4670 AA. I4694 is 1.09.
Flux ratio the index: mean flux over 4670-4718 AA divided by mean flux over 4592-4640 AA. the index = 0.93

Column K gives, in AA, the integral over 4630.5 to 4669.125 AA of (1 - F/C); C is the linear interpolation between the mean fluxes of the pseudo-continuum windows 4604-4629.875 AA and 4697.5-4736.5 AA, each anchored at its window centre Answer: 2.5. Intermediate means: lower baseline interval 1.04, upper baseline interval 0.958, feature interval 0.95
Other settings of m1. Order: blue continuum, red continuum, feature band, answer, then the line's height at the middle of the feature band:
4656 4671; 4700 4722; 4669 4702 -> -1.3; 0.918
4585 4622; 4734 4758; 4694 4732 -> 2.1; 1.01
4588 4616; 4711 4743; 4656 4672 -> 1.1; 0.991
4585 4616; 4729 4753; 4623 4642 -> -0.4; 0.995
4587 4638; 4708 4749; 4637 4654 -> 1.1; 1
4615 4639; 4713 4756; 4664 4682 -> 1.6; 1.02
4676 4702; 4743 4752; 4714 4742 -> 0.3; 1.01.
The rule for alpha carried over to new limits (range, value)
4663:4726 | 0.943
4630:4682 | 0.946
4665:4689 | 0.95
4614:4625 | 1.05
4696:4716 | 0.905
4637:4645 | 0.979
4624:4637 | 1.02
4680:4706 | 0.953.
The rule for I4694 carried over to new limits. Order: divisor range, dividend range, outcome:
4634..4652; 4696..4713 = 0.94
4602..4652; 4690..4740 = 0.95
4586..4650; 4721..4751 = 1.02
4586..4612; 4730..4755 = 1.03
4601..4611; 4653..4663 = 0.90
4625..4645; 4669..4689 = 0.96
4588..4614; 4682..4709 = 0.95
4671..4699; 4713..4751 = 1.04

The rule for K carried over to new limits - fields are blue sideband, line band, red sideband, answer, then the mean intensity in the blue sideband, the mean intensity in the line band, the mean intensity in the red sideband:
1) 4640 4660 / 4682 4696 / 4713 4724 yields -0.6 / 0.926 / 0.984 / 0.961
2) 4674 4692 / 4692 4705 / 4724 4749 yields 0.8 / 0.978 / 0.925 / 1.01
